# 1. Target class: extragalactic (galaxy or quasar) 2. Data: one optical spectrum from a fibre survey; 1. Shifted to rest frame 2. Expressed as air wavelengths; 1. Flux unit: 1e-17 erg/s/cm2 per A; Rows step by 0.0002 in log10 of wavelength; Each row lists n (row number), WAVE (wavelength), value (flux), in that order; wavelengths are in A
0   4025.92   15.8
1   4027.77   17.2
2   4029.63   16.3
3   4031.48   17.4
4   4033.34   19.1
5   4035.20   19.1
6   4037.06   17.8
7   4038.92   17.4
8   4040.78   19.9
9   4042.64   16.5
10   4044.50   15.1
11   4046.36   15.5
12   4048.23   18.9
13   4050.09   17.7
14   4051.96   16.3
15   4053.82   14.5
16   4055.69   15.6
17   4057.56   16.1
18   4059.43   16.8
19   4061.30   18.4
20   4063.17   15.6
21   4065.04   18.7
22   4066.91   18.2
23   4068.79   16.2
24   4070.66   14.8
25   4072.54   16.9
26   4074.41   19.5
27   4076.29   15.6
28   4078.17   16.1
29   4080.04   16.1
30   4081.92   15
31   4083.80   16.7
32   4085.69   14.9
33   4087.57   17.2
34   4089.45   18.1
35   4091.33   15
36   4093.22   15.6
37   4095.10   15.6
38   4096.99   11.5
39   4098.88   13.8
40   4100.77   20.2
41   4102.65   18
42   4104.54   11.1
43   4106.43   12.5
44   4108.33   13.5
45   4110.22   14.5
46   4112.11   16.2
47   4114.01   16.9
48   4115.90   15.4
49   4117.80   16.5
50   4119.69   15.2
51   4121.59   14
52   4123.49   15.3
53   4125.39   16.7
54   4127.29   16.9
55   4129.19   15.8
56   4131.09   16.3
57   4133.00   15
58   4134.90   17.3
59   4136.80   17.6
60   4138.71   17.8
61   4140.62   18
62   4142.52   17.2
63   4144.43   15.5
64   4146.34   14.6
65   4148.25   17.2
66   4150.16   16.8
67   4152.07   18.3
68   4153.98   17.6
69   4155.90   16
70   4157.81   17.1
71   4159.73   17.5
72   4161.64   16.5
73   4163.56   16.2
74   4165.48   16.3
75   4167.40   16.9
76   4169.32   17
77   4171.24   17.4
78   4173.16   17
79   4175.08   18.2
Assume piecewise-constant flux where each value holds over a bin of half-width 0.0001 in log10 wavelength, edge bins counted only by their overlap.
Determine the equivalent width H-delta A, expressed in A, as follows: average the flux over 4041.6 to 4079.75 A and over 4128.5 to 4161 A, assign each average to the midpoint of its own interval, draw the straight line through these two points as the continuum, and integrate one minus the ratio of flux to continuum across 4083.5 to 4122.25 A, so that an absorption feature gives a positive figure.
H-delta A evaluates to 3.2 A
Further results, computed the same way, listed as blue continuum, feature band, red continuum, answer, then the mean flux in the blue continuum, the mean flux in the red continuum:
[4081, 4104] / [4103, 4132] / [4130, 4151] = 1.98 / 15.9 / 16.7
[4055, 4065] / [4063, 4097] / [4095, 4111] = -1.39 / 16.7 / 14.5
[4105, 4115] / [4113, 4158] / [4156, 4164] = -2.21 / 14.5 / 16.8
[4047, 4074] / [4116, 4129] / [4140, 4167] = 0.80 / 16.8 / 16.8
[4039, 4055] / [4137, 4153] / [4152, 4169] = -0.10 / 16.8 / 16.9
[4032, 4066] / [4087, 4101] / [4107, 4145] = 0.76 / 17.2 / 16.1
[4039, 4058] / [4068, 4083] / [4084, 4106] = -0.27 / 16.7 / 15.5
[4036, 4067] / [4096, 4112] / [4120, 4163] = 2.15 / 17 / 16.6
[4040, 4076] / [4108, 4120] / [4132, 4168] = 0.90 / 16.9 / 16.8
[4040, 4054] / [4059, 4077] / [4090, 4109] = -1.18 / 16.9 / 14.8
